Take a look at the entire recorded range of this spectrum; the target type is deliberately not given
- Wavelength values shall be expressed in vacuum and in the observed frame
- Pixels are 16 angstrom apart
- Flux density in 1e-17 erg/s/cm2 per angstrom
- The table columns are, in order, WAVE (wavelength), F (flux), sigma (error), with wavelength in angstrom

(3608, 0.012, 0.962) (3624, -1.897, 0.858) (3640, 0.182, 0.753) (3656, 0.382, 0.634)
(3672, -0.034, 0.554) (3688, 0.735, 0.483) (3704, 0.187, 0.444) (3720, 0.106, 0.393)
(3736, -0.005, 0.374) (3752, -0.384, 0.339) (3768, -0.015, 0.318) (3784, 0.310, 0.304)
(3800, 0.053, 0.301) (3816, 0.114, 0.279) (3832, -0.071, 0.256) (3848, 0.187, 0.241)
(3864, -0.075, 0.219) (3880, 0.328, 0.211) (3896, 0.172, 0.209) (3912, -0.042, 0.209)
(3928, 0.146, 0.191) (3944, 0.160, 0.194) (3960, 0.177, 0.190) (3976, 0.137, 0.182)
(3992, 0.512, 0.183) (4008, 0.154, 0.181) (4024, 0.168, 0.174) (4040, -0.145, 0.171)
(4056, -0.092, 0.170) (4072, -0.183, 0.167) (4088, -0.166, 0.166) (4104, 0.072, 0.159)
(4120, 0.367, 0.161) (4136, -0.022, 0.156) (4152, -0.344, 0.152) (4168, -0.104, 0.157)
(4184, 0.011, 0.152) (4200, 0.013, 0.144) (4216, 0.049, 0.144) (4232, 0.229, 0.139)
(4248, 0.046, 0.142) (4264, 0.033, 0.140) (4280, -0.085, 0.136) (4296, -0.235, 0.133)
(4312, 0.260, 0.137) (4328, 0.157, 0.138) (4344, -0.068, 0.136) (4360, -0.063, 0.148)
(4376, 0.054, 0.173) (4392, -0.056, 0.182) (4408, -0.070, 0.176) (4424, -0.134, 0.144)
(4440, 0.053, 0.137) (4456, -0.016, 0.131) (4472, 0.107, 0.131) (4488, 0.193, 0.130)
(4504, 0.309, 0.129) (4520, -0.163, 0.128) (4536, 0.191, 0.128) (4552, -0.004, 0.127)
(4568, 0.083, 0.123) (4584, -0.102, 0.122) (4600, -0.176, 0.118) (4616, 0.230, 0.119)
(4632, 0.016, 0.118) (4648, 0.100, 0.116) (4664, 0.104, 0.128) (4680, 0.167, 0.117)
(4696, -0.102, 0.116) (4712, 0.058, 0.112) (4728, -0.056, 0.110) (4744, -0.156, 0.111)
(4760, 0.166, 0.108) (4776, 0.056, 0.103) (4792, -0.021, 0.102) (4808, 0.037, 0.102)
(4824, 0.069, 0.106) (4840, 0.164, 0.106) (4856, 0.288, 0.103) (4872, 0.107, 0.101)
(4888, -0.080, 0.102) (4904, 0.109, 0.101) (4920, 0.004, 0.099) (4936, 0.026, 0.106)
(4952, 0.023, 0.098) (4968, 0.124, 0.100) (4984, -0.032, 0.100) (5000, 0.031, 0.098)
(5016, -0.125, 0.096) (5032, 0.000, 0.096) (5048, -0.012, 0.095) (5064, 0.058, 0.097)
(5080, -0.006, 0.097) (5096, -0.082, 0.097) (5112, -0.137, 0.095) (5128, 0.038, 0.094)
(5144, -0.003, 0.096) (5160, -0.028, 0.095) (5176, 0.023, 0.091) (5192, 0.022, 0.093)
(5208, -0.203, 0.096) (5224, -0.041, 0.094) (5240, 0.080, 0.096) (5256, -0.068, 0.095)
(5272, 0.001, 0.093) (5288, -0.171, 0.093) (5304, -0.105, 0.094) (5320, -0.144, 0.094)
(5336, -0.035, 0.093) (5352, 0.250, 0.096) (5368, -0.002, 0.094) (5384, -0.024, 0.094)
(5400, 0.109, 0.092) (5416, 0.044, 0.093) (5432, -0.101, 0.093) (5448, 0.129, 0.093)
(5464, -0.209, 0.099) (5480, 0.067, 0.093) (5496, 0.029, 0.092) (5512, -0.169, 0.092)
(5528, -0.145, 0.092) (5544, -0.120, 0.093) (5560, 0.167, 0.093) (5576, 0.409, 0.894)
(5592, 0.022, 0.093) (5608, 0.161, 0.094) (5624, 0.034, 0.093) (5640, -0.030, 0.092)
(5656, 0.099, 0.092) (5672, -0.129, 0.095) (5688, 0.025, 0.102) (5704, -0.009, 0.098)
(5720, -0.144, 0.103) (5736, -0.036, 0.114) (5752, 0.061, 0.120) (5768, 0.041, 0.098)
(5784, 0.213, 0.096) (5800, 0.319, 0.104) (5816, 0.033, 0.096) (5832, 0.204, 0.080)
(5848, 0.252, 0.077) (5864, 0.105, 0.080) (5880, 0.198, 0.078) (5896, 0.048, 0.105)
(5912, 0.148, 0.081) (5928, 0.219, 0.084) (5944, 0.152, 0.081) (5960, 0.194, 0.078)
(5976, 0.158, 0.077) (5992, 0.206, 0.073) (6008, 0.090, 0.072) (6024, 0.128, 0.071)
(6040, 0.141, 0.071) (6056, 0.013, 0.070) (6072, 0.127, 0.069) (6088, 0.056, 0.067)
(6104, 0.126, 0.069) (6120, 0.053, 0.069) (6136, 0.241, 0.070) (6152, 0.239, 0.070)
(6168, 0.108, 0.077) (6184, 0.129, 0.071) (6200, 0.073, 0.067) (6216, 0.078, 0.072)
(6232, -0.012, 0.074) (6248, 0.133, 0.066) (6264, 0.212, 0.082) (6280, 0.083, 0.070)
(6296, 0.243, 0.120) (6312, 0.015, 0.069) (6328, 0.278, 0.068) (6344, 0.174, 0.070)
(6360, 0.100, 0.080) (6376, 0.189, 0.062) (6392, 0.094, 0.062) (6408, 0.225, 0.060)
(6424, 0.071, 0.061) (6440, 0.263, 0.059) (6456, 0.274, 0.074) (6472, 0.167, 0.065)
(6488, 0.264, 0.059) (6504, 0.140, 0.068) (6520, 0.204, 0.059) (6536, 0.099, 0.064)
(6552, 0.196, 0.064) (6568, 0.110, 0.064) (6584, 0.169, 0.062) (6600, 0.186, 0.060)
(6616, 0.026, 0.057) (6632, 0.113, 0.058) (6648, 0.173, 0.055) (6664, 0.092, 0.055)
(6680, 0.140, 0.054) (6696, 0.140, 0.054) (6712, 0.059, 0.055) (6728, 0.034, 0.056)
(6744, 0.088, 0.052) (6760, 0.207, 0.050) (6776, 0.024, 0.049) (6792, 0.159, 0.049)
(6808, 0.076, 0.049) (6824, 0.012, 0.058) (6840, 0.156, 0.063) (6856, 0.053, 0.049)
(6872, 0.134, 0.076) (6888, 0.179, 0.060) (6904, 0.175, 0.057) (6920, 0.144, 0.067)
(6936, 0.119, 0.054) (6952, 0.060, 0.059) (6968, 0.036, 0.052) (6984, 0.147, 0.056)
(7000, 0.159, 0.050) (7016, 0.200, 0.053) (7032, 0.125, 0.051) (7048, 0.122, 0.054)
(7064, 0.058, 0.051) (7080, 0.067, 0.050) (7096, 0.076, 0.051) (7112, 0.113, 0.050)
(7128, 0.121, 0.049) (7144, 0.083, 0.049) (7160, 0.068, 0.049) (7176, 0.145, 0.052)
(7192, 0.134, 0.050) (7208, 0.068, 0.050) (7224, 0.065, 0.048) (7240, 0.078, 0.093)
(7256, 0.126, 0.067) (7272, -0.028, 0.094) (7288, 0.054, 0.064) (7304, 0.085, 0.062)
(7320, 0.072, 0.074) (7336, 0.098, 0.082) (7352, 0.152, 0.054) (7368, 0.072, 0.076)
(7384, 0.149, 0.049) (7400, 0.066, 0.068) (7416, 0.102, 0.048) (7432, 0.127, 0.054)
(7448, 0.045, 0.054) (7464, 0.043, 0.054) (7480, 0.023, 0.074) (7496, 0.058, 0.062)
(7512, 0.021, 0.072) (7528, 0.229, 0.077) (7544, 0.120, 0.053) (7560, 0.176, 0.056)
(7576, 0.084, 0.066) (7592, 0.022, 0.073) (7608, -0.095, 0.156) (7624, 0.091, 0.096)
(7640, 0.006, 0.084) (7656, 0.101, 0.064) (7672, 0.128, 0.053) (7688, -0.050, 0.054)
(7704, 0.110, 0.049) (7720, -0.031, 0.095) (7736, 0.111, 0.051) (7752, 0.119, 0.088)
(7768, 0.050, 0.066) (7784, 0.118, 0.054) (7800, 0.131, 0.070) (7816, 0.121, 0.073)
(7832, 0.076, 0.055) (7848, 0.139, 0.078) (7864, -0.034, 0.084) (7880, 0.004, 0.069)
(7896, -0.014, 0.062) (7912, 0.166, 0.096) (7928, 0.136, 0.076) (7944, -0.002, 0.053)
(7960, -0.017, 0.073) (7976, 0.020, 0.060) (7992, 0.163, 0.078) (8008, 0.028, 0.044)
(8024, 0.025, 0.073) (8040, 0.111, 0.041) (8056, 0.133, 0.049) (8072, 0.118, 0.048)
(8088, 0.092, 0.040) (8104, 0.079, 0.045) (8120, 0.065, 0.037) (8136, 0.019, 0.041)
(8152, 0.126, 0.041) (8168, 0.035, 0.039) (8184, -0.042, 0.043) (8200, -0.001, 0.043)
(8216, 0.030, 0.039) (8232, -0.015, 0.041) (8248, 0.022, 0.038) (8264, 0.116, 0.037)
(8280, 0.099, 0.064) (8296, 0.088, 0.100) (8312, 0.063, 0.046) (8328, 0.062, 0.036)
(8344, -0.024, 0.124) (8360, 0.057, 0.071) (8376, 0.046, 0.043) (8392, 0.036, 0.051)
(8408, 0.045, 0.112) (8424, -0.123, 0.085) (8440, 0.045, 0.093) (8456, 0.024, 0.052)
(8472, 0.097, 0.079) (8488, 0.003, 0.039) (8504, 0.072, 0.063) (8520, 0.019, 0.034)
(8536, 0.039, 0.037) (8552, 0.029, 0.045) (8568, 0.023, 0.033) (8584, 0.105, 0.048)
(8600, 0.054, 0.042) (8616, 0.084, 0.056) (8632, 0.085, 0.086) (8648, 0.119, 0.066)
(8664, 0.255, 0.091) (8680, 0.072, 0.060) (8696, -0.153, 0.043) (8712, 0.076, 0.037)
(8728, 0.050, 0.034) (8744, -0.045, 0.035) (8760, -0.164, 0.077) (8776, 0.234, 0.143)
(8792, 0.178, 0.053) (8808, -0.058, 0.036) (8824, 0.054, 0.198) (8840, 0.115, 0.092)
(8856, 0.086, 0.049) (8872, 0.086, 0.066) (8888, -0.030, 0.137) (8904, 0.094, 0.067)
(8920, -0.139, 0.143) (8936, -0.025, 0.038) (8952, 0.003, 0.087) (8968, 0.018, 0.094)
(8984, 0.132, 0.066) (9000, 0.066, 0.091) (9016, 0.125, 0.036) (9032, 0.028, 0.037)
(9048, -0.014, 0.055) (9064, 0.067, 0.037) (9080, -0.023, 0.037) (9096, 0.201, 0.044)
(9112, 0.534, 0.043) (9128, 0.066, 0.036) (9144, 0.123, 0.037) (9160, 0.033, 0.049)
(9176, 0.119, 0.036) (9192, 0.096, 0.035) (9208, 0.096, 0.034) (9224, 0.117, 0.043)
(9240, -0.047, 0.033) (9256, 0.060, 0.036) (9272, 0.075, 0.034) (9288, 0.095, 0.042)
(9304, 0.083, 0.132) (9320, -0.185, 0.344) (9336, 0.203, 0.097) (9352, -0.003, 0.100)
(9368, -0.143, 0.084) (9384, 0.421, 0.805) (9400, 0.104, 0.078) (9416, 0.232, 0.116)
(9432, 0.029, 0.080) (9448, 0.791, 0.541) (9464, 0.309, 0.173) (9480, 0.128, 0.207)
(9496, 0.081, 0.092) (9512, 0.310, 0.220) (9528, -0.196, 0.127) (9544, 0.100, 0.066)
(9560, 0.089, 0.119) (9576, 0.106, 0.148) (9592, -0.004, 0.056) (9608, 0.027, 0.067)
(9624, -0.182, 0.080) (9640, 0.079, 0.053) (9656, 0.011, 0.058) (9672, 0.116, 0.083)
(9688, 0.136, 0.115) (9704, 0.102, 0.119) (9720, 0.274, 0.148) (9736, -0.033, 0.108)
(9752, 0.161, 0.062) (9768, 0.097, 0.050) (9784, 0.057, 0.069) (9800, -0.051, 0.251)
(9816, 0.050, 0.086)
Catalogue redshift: 1.44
